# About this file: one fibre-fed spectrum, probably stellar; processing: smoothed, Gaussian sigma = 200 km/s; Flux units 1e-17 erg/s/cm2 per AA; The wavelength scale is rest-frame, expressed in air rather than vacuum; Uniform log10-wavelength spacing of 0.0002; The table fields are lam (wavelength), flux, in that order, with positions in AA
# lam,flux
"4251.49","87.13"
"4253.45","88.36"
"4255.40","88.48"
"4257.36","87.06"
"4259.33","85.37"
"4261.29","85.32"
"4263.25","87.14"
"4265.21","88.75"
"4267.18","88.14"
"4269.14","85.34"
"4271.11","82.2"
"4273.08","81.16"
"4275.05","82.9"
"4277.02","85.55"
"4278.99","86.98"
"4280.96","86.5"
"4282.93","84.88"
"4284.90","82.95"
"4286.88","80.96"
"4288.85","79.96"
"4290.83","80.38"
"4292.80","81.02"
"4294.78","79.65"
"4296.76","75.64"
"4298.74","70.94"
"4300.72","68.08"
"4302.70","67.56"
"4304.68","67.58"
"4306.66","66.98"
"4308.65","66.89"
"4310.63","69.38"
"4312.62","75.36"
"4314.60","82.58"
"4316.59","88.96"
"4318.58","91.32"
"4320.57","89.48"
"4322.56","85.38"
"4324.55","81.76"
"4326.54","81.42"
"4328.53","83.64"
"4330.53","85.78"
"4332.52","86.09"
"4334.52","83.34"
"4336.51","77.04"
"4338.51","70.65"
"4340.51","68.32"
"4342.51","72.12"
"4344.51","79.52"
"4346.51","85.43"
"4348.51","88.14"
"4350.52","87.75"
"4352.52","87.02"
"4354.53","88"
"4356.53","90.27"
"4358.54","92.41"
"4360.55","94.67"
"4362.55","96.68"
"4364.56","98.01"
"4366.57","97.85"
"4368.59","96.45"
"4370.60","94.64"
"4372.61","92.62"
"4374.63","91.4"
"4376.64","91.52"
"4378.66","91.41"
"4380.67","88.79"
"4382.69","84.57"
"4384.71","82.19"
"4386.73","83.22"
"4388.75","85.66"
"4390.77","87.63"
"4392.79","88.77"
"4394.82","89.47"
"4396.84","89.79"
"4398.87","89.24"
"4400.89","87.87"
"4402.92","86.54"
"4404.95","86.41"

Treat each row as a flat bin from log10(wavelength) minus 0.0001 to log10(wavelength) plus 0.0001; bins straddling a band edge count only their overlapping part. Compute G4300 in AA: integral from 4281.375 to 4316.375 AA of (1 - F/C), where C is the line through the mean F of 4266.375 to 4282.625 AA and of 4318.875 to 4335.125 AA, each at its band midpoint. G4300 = 3.7 AA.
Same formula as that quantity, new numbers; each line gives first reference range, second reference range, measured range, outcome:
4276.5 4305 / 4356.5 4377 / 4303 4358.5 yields 4.0 AA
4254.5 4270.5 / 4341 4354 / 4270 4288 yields 0.5 AA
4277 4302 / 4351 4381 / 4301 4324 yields 1.8 AA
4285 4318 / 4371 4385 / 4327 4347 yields 0.7 AA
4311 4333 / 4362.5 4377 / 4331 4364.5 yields 2.0 AA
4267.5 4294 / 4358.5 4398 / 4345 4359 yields 0.1 AA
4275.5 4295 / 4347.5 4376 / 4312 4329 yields 0.5 AA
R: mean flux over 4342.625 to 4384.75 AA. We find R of 90.3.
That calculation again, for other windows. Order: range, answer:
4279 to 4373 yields 82.6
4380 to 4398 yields 86.6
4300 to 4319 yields 74.1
